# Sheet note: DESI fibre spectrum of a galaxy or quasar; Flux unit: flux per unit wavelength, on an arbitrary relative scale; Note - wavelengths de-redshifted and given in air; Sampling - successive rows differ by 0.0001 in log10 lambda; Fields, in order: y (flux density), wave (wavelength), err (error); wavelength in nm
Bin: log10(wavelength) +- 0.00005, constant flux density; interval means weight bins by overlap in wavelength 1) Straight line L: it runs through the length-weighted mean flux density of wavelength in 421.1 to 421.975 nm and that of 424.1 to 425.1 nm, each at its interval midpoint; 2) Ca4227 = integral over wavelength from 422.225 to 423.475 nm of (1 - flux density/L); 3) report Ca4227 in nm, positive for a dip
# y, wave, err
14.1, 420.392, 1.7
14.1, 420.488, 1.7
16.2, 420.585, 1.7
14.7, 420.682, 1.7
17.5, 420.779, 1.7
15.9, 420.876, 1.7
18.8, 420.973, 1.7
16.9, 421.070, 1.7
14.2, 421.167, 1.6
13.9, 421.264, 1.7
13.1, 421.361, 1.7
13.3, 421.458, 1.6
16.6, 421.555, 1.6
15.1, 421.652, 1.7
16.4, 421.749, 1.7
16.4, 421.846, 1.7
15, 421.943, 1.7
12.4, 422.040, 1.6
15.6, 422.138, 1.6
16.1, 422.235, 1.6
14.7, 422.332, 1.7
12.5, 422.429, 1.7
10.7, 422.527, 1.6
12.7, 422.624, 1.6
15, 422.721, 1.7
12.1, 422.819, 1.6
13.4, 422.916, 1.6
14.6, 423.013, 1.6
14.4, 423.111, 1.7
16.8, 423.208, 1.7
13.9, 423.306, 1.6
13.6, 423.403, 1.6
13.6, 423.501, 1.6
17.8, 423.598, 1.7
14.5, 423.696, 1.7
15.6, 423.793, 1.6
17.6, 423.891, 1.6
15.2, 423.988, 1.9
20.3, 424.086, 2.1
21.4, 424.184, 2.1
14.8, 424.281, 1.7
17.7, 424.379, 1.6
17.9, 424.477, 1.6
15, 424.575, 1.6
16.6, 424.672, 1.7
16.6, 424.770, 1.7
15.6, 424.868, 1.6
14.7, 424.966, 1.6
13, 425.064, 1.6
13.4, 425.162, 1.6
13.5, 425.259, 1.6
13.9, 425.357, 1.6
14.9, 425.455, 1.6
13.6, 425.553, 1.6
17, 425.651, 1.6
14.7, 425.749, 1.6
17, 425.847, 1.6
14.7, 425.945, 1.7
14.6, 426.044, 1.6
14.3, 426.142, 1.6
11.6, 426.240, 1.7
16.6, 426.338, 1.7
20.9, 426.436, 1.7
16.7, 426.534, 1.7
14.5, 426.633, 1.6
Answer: 0.14 nm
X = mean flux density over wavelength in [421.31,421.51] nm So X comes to 13.3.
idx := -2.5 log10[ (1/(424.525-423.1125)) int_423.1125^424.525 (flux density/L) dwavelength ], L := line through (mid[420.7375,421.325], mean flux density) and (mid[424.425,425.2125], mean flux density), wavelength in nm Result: -0.058 mag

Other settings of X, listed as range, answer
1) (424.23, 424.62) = 16.4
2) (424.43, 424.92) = 16.3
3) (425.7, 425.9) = 15.8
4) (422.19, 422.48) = 14.4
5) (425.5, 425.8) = 15.1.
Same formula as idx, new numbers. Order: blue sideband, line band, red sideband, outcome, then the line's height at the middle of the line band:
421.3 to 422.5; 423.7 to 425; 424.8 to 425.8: -0.16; 14.5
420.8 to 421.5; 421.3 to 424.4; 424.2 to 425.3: 0.02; 15.4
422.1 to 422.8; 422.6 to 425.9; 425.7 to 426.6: -0.05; 14.7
